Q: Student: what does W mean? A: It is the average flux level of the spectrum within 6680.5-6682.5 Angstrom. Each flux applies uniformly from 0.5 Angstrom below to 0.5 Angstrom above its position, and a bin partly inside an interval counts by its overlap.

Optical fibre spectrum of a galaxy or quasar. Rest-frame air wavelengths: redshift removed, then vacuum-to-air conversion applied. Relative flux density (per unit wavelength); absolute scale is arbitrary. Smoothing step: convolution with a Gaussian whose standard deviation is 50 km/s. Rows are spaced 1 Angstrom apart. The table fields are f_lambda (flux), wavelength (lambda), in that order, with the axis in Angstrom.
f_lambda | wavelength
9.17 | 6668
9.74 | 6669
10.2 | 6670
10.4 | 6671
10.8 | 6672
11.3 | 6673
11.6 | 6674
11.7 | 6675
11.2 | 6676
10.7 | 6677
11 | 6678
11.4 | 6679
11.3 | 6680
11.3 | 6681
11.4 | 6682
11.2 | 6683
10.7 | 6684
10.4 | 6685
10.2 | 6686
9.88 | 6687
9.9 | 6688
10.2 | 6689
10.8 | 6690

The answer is 11.4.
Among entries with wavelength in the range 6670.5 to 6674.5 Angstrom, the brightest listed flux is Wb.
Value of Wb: 11.6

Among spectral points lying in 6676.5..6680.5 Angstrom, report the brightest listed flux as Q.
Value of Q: 11.4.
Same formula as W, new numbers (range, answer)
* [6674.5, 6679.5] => 11.2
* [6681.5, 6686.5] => 10.8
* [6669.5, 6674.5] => 10.9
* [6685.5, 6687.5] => 10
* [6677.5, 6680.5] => 11.2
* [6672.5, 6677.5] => 11.3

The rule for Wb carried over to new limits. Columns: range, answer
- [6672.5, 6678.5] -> 11.7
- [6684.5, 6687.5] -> 10.4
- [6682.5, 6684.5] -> 11.2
